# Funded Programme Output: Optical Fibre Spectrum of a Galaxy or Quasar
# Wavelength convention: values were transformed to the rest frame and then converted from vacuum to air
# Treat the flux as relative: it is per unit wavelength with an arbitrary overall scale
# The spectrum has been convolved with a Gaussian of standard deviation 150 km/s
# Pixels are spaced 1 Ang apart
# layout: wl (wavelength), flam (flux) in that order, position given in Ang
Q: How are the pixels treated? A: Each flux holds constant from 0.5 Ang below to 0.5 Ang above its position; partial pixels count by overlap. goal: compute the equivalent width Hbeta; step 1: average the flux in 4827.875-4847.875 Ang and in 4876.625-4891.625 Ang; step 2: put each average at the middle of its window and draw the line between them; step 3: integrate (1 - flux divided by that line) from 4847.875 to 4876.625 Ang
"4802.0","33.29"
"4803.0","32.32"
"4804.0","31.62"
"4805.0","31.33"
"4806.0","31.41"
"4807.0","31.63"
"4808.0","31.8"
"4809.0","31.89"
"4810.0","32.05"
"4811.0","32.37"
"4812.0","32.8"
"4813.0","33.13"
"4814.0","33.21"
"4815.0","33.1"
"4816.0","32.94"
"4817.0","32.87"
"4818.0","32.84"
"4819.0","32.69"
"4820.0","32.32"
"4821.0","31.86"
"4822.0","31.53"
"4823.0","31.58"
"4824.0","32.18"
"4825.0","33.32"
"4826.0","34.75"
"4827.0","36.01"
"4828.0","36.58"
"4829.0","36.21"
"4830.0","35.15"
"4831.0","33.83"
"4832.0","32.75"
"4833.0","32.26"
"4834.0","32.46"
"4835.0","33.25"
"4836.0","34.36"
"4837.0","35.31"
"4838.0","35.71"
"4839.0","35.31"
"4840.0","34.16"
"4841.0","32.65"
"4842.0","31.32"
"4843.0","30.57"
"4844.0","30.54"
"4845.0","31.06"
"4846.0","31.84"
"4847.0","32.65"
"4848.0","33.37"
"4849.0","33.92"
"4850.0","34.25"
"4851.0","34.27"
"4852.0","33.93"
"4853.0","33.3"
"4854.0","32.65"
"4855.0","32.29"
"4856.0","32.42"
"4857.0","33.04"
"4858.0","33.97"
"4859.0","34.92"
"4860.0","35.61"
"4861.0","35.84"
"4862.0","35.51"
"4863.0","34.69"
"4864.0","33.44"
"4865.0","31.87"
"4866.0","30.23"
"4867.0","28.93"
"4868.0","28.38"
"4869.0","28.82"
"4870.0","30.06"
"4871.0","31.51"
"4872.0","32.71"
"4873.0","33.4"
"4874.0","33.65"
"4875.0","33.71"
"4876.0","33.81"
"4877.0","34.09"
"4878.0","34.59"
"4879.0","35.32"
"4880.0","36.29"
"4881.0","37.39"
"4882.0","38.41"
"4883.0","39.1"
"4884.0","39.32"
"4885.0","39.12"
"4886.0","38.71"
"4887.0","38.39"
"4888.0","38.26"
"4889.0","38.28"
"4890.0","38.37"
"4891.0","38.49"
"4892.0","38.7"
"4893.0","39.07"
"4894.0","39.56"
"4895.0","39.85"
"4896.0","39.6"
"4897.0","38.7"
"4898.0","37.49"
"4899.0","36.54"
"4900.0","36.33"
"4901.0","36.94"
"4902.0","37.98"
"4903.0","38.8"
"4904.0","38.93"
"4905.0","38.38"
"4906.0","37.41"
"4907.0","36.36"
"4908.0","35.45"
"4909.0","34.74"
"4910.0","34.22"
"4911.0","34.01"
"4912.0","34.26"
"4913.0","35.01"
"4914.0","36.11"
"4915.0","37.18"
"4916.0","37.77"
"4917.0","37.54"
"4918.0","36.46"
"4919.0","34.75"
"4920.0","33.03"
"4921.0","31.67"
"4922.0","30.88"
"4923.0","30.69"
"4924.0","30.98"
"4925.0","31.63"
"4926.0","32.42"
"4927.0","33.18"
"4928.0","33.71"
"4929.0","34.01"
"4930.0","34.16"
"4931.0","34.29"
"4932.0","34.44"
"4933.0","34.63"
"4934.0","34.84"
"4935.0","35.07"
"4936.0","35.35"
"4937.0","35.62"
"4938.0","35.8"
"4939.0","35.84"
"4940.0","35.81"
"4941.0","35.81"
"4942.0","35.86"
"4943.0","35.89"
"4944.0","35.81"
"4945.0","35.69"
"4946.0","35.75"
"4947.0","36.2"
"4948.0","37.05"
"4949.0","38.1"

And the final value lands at 2.15 Ang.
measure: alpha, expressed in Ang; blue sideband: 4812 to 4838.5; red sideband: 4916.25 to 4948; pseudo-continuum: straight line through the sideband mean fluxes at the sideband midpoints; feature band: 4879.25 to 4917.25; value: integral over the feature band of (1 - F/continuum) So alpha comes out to -3.7 Ang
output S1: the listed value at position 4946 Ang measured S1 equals 35.75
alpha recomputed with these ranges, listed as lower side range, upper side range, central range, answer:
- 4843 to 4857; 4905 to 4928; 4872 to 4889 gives -1.5 Ang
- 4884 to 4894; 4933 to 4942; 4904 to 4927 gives 1.4 Ang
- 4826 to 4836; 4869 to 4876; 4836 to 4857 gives 0.3 Ang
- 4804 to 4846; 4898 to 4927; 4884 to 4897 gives -1.6 Ang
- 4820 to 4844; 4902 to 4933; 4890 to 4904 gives -1.6 Ang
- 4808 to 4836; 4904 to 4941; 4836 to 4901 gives -1.7 Ang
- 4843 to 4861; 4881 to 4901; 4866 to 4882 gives 1.4 Ang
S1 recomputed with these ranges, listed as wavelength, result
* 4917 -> 37.54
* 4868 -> 28.38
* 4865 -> 31.87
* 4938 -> 35.8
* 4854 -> 32.65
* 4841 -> 32.65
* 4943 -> 35.89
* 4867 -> 28.93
